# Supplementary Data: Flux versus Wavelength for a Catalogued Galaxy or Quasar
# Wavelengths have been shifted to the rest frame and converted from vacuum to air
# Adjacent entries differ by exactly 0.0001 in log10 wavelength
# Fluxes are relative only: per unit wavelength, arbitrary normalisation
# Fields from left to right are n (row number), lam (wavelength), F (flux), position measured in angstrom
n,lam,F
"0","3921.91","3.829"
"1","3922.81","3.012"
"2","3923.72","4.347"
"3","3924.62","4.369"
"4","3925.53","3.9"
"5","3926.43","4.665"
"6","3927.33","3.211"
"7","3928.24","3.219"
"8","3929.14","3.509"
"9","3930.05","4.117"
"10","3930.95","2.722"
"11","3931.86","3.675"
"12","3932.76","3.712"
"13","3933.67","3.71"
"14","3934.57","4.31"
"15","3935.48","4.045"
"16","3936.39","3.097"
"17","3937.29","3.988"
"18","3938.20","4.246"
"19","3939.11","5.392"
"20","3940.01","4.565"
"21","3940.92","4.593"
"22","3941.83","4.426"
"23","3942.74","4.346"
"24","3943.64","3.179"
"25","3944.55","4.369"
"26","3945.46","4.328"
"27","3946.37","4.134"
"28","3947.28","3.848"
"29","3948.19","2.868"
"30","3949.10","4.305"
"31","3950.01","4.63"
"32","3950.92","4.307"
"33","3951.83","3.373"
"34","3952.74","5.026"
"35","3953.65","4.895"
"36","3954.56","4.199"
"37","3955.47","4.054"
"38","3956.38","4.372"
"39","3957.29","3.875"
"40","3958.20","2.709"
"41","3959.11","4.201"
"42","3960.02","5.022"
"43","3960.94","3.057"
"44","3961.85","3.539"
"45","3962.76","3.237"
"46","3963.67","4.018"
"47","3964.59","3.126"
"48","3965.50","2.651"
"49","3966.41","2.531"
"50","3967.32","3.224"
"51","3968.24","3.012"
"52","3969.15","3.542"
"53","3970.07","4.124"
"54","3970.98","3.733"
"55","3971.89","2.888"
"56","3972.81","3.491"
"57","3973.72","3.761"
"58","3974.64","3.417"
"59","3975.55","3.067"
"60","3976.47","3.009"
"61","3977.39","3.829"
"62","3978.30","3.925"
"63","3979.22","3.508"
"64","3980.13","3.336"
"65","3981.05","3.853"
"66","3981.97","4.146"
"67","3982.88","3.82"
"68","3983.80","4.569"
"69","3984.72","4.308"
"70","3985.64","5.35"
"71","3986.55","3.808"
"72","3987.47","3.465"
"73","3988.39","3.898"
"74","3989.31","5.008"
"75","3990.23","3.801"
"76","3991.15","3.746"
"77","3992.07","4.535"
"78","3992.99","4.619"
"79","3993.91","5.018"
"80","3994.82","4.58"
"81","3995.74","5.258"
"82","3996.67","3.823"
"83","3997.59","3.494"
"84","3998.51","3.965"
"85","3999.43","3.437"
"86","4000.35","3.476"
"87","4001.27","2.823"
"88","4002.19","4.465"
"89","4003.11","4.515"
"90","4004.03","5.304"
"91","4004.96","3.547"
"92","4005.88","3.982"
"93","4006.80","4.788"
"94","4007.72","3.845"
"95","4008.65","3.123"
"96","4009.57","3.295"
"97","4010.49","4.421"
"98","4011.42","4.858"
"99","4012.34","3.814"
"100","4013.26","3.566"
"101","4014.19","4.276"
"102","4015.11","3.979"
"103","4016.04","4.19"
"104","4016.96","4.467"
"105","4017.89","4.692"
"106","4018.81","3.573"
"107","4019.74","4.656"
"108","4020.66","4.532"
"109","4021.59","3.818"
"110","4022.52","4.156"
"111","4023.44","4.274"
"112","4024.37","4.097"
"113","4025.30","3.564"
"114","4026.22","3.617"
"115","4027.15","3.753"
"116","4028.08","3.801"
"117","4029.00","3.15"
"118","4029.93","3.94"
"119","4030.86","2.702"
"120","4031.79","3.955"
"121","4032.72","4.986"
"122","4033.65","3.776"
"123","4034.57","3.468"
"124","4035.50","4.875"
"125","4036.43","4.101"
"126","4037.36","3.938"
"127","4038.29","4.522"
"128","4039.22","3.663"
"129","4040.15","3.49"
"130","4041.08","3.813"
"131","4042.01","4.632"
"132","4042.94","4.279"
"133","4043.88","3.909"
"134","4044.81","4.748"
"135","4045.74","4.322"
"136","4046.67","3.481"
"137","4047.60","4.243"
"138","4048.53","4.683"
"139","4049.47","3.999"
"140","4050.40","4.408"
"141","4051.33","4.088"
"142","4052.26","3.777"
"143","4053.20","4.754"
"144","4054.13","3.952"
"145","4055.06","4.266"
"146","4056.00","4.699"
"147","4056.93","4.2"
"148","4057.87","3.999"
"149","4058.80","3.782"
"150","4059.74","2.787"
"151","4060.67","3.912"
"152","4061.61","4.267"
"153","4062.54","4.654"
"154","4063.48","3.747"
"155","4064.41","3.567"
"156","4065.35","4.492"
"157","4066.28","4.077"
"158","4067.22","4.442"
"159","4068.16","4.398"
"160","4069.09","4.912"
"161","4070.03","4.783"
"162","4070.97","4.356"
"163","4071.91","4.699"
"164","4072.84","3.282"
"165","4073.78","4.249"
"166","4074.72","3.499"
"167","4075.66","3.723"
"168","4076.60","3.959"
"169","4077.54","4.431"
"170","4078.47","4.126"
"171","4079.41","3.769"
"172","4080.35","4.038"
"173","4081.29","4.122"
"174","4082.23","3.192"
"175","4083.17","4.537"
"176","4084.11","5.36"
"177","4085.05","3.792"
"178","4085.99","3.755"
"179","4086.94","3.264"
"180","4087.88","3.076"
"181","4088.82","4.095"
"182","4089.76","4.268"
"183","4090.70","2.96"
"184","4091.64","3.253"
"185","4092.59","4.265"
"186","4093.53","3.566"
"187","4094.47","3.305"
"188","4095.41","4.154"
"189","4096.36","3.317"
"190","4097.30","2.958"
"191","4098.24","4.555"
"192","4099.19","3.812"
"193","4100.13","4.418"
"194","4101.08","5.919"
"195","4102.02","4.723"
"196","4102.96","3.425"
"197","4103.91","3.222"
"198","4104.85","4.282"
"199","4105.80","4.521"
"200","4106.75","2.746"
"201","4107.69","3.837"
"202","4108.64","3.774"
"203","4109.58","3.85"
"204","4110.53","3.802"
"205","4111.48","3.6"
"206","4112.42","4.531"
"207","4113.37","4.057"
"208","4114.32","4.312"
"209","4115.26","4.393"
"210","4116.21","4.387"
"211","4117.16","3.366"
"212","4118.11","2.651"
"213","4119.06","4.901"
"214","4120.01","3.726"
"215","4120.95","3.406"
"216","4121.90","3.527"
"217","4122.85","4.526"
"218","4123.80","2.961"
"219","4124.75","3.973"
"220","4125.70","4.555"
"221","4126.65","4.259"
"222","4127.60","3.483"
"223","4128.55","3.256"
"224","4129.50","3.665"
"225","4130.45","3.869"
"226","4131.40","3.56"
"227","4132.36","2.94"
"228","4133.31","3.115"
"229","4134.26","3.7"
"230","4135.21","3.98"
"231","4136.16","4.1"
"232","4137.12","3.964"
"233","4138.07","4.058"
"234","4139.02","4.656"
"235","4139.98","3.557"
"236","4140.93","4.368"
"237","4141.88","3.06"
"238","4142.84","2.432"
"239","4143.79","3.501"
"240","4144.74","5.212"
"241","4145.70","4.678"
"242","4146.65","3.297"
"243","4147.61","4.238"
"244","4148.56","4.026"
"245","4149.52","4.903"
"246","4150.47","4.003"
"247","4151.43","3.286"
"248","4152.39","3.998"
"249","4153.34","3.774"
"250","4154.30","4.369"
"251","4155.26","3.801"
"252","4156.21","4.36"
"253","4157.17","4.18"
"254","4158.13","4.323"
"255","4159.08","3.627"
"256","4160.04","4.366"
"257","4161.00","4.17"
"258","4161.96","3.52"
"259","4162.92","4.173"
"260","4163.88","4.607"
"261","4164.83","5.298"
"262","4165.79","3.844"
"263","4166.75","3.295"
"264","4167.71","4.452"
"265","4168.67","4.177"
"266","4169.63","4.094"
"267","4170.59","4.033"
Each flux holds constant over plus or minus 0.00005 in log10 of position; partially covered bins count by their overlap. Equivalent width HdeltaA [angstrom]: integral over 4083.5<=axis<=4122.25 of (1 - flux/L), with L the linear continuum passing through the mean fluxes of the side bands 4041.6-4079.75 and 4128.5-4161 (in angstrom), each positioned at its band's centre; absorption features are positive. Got 1.4 angstrom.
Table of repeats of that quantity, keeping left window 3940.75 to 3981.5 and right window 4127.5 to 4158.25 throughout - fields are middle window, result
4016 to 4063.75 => -3.3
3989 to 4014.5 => -2.3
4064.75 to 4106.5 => -2.1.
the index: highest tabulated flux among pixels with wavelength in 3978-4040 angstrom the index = 5.35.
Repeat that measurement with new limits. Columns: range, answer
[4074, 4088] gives 5.36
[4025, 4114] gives 5.919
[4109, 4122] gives 4.901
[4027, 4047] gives 4.986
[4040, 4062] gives 4.754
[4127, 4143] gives 4.656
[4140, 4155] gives 5.212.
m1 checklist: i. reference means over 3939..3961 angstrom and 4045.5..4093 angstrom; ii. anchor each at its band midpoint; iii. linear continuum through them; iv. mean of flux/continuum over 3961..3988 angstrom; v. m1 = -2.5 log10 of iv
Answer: 0.155 mag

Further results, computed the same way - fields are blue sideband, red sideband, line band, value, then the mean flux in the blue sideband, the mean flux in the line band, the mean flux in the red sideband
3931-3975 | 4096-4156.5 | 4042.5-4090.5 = -0.06 mag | 3.85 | 4.1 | 3.9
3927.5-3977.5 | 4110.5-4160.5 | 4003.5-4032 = -0.05 mag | 3.79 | 3.99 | 3.9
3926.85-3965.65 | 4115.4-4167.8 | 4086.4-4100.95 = 0.05 mag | 3.92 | 3.74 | 3.91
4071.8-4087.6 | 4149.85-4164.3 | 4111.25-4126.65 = 0.02 mag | 3.96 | 3.95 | 4.04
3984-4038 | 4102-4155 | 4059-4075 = -0.04 mag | 4.08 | 4.13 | 3.86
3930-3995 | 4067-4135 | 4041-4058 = -0.09 mag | 3.9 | 4.24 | 3.91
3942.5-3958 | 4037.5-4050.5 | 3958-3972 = 0.19 mag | 4.1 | 3.44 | 4.14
